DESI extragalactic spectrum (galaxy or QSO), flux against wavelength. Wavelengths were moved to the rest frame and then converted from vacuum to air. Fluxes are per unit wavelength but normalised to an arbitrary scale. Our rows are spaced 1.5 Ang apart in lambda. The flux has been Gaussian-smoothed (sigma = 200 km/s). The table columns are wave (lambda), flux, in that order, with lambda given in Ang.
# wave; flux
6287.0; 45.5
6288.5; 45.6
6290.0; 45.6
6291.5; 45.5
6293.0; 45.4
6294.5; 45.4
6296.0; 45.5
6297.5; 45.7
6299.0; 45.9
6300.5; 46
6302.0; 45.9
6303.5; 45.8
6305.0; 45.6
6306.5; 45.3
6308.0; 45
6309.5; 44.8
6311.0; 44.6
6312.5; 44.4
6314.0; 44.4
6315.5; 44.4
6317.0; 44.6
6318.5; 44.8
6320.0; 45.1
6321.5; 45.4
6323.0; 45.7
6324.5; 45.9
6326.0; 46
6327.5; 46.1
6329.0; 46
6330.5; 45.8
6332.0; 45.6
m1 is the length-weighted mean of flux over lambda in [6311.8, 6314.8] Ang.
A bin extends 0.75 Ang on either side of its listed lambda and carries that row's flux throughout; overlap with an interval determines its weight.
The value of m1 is 44.4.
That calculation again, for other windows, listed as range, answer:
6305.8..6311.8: 44.9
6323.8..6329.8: 46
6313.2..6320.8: 44.7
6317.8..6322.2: 45.1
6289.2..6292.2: 45.6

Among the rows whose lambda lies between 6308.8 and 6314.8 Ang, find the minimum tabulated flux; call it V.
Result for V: 44.4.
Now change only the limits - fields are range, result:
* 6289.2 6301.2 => 45.4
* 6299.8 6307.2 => 45.3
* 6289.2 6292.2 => 45.5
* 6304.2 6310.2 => 44.8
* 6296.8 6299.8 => 45.7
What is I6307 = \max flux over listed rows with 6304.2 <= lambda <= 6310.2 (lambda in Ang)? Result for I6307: 45.6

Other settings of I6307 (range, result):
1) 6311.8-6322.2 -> 45.4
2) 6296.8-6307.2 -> 46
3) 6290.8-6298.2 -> 45.7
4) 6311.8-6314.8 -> 44.4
